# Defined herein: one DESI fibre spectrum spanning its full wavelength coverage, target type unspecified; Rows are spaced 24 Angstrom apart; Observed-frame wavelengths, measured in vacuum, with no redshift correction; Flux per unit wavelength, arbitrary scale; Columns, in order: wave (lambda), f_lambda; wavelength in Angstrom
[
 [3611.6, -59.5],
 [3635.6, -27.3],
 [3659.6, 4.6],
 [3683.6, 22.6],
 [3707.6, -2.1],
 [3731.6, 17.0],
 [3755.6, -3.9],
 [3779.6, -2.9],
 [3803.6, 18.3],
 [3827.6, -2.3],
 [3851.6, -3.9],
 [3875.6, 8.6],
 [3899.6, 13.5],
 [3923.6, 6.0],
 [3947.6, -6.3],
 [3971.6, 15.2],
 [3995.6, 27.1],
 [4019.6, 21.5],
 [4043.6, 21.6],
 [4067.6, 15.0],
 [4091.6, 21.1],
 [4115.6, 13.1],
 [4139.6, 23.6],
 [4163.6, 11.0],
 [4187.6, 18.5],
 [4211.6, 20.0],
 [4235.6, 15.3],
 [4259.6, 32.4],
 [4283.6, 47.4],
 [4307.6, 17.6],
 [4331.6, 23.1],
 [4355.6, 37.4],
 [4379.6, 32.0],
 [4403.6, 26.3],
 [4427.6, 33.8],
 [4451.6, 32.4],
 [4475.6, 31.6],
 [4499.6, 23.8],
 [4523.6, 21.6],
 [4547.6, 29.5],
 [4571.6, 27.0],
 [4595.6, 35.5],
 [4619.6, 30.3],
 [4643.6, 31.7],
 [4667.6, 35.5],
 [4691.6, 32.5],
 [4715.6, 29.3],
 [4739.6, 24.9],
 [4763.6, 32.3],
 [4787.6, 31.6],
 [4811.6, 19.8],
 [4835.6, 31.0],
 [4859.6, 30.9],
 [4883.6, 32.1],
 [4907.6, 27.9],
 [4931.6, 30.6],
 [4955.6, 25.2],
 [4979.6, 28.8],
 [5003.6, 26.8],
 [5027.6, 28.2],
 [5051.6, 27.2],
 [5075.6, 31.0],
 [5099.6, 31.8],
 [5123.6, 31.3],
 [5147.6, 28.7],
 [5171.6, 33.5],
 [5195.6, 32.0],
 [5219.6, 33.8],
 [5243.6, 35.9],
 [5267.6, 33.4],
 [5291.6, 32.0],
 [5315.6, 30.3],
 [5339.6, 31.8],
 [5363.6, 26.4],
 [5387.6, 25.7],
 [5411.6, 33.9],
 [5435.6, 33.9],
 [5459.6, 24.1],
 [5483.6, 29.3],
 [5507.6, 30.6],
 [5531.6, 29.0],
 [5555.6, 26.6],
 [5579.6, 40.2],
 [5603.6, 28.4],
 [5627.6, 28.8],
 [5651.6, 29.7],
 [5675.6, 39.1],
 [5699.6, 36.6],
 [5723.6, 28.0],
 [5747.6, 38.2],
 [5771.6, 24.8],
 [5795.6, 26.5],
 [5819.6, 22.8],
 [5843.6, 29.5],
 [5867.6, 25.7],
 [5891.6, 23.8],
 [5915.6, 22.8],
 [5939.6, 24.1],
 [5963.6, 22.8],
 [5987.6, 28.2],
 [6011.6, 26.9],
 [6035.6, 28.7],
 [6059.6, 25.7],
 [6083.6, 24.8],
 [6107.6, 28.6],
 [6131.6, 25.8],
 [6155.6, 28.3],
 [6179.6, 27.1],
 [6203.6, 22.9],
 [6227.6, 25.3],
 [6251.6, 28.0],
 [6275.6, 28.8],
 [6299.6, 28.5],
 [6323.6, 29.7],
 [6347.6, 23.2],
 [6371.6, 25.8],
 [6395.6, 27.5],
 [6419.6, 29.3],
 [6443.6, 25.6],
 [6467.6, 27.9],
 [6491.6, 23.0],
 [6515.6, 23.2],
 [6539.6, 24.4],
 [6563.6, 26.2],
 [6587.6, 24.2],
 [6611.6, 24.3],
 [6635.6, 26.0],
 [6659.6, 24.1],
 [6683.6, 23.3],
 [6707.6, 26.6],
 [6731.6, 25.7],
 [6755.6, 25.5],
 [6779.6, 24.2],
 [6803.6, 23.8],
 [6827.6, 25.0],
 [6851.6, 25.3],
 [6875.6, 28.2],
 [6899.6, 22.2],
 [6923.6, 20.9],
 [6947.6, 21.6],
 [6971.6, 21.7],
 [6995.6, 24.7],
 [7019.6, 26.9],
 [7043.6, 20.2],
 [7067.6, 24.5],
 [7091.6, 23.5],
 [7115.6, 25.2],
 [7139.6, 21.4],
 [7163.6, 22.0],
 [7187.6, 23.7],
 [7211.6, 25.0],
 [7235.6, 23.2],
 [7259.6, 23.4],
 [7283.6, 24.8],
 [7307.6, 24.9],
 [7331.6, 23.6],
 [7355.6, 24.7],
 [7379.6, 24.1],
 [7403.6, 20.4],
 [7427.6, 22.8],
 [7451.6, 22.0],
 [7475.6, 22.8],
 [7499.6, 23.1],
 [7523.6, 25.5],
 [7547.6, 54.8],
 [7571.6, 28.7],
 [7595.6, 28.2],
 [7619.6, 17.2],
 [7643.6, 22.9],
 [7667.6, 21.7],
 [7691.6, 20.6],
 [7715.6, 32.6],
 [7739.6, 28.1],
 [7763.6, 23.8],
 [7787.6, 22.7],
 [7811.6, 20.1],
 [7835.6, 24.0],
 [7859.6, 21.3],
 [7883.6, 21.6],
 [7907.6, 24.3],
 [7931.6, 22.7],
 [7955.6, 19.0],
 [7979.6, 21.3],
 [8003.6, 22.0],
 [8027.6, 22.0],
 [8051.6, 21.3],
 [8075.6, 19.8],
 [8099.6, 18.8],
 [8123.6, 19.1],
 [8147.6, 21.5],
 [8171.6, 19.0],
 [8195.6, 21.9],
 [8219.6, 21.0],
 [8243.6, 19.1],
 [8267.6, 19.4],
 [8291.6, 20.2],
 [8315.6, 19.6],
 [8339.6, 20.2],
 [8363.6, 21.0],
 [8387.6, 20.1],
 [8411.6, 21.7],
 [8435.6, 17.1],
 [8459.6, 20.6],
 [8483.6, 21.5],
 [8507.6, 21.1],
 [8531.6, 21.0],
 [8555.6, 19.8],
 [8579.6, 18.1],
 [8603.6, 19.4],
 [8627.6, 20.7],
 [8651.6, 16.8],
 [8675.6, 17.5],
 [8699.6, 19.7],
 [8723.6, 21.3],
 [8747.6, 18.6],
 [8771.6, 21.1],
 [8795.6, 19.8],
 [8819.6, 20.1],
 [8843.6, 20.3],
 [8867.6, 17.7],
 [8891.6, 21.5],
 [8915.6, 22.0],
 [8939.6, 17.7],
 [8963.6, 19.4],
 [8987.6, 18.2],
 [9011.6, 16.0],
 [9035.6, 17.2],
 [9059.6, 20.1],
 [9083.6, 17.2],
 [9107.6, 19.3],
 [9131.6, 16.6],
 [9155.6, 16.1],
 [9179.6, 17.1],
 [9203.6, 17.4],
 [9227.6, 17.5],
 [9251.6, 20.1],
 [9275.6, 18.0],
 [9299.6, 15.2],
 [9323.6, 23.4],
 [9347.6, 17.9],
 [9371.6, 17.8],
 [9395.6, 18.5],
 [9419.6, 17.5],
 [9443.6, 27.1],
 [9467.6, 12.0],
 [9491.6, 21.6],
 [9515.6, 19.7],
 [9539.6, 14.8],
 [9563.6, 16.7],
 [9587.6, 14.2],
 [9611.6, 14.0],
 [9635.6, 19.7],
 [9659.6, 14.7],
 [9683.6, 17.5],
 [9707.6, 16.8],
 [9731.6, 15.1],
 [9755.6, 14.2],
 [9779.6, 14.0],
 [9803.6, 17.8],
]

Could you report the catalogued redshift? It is 0.15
